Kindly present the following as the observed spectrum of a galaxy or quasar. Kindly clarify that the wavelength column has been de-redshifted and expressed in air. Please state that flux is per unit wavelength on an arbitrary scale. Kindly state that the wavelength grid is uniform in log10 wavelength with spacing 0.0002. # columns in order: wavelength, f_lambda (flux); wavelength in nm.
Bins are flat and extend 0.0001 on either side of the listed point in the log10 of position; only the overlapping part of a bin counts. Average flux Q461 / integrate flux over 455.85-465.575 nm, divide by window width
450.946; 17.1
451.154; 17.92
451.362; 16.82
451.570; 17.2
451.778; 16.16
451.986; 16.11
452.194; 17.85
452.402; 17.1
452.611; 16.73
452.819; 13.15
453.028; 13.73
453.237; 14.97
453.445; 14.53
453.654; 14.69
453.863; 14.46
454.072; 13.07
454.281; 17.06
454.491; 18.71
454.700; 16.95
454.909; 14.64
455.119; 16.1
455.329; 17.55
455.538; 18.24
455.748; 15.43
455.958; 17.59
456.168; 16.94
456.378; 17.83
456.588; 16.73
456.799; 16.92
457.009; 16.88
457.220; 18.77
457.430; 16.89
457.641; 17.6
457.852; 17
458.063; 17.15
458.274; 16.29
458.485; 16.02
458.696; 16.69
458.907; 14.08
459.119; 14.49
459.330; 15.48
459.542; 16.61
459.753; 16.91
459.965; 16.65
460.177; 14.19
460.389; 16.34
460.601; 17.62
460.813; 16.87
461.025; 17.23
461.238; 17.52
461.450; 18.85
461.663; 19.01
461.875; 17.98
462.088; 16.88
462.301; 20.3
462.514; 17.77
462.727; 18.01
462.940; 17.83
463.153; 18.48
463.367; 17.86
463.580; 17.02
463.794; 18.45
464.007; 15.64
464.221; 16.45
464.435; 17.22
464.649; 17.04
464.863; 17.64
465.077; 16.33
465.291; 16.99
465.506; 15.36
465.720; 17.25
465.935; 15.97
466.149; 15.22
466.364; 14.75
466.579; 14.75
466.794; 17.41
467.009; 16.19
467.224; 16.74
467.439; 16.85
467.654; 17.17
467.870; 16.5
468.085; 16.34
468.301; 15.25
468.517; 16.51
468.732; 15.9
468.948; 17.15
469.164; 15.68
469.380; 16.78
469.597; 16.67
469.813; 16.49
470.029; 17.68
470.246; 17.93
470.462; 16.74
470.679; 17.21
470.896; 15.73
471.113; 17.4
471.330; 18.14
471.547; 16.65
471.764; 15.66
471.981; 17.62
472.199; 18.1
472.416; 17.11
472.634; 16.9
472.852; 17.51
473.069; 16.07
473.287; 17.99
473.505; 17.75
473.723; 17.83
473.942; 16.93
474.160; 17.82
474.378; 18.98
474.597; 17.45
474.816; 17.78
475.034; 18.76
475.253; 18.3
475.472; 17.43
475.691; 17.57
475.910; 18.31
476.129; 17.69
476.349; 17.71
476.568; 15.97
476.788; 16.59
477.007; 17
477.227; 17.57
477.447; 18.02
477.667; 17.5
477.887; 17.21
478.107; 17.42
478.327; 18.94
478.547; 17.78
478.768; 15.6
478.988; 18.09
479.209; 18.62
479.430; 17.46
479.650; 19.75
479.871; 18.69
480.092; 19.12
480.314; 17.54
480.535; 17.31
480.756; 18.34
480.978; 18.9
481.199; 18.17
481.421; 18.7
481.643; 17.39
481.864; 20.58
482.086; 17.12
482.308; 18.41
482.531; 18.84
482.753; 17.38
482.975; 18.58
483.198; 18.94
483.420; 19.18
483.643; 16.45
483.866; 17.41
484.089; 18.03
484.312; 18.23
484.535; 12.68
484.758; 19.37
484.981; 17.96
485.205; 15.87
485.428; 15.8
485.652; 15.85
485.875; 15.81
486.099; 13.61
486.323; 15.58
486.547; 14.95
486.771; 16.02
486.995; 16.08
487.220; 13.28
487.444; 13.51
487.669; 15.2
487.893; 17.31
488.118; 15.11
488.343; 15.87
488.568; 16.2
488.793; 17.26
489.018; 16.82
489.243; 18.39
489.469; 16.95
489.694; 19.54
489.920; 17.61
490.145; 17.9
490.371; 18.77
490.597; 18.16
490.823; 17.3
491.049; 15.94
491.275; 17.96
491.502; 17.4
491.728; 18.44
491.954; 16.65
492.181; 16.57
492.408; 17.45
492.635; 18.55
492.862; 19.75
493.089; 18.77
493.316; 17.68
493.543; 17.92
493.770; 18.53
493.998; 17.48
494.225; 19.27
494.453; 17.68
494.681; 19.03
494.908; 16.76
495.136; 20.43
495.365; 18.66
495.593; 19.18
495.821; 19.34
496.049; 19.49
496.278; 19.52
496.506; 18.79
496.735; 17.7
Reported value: 17.1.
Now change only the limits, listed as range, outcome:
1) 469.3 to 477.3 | 17.3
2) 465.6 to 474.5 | 16.8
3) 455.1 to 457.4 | 17.2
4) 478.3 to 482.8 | 18.2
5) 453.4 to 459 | 16.5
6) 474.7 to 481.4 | 17.8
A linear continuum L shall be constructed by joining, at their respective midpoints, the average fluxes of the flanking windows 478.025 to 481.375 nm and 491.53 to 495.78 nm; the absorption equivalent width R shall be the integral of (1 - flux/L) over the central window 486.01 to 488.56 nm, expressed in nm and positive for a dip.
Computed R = 0.42 nm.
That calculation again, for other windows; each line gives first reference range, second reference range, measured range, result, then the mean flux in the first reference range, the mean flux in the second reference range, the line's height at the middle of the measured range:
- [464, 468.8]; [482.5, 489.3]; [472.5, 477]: -0.32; 16.3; 16.5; 16.4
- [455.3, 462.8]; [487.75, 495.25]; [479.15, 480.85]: -0.08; 17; 17.7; 17.5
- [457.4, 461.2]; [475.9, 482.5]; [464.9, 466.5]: 0.08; 16.3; 17.9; 16.9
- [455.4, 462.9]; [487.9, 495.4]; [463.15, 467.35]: 0.14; 17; 17.8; 17.2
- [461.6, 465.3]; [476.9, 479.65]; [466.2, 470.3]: 0.28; 17.6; 17.7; 17.6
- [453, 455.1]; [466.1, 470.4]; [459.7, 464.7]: -0.46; 15.4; 16.4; 16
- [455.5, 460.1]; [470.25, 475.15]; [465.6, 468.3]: 0.14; 16.6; 17.4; 17.1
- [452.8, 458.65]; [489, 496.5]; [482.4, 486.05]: 0.11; 16.3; 18.2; 17.8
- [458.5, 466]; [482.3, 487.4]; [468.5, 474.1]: -0.06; 17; 16.6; 16.8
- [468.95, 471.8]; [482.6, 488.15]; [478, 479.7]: -0.13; 16.9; 16.4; 16.6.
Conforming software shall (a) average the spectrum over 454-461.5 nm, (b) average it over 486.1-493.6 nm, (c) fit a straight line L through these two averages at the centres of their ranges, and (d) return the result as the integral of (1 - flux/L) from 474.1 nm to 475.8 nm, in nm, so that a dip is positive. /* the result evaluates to -0.122 nm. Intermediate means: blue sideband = 16.7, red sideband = 16.9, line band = 18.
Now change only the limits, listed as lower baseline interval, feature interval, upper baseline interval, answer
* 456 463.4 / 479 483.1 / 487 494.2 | -0.280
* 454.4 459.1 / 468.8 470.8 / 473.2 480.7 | 0.062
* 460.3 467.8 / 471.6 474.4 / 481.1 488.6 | -0.064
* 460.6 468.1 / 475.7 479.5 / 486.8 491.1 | -0.140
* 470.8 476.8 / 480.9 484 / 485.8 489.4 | -0.366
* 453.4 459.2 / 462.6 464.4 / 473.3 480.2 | -0.059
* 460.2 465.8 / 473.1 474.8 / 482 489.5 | -0.073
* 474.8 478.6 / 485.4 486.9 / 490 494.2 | 0.205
